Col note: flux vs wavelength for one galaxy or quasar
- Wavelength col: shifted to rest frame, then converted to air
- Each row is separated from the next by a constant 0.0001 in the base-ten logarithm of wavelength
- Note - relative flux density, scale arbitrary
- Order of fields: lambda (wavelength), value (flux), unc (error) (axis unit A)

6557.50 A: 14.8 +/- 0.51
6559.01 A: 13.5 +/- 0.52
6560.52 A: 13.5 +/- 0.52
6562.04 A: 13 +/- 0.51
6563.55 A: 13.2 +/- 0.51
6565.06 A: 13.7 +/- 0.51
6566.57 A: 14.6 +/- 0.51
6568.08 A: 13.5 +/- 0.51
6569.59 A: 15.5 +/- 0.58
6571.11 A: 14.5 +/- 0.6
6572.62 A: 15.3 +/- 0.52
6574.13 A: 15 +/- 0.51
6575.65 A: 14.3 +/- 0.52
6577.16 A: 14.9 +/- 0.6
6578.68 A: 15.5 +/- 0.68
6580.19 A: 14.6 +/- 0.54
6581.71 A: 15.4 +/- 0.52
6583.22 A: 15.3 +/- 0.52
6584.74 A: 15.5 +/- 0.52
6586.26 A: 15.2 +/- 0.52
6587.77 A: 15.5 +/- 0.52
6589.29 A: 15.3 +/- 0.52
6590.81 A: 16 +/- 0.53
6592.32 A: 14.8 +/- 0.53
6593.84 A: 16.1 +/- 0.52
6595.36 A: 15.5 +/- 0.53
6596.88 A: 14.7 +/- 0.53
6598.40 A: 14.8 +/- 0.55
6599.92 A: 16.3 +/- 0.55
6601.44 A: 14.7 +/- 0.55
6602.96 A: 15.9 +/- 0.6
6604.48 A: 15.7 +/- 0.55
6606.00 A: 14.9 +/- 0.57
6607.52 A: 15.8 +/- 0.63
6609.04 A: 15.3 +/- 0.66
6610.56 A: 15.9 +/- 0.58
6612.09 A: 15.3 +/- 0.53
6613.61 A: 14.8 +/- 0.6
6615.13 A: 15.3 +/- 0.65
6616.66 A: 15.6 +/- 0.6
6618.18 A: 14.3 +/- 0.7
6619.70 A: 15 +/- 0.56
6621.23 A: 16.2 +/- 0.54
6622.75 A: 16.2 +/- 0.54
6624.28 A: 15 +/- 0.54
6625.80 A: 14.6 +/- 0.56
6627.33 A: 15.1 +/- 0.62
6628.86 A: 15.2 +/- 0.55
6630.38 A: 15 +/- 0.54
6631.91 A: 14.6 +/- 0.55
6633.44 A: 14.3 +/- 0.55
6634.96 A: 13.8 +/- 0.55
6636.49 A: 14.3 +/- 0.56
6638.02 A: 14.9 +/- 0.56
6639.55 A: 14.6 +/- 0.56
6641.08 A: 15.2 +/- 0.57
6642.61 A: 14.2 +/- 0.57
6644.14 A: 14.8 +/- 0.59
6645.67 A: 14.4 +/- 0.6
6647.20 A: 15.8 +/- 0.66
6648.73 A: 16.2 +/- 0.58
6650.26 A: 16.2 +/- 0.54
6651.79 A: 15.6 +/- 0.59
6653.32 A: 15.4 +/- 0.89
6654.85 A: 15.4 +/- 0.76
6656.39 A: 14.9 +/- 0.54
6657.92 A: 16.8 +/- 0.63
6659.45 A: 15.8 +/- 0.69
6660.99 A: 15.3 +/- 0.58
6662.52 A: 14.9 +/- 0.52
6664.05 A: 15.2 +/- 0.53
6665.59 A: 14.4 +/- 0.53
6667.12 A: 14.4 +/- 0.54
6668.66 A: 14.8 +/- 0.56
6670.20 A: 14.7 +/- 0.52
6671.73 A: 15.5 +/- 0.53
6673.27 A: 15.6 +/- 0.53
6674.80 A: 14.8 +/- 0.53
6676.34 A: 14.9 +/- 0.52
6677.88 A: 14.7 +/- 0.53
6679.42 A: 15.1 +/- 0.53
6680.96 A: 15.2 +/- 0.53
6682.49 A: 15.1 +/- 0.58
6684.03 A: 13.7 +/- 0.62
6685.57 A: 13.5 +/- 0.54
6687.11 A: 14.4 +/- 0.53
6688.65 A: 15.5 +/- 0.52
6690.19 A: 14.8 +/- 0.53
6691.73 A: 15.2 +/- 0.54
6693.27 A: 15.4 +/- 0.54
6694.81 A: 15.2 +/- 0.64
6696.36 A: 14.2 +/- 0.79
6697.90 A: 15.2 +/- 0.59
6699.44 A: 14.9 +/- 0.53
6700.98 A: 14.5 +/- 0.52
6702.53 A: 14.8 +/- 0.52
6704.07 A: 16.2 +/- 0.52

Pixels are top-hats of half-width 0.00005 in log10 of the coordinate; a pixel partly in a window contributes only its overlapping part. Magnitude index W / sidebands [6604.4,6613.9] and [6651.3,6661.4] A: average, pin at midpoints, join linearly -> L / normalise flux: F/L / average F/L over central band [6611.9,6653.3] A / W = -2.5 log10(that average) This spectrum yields 0.03 mag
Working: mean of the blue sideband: 15.4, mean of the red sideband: 15.6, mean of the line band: 15.1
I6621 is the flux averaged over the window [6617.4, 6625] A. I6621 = 15.3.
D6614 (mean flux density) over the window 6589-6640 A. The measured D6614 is 15.2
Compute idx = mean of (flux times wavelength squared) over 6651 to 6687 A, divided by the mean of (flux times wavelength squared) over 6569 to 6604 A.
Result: 1.0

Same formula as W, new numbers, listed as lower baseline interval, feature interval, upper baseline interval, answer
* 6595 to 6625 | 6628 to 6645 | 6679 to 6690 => 0.03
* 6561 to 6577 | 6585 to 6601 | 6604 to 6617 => -0.04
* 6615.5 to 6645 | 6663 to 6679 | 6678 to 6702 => -0.01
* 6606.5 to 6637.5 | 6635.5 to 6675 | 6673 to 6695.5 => -0.01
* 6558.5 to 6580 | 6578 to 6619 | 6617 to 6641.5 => -0.05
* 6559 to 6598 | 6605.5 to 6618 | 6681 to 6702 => -0.04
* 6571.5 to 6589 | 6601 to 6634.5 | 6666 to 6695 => -0.01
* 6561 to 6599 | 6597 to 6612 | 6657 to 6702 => -0.04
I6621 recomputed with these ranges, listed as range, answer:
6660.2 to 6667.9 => 14.8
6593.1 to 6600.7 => 15.5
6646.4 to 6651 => 16.1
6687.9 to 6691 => 15.2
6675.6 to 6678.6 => 14.8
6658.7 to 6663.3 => 15.3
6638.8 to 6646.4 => 14.6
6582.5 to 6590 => 15.4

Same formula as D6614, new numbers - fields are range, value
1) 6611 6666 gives 15.1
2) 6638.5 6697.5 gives 15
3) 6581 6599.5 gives 15.4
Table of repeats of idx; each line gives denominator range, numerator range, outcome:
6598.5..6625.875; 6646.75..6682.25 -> 1.01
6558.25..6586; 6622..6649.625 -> 1.05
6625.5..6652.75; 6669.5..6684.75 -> 1.01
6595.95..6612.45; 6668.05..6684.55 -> 0.99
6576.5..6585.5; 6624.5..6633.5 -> 0.99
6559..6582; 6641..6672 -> 1.09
